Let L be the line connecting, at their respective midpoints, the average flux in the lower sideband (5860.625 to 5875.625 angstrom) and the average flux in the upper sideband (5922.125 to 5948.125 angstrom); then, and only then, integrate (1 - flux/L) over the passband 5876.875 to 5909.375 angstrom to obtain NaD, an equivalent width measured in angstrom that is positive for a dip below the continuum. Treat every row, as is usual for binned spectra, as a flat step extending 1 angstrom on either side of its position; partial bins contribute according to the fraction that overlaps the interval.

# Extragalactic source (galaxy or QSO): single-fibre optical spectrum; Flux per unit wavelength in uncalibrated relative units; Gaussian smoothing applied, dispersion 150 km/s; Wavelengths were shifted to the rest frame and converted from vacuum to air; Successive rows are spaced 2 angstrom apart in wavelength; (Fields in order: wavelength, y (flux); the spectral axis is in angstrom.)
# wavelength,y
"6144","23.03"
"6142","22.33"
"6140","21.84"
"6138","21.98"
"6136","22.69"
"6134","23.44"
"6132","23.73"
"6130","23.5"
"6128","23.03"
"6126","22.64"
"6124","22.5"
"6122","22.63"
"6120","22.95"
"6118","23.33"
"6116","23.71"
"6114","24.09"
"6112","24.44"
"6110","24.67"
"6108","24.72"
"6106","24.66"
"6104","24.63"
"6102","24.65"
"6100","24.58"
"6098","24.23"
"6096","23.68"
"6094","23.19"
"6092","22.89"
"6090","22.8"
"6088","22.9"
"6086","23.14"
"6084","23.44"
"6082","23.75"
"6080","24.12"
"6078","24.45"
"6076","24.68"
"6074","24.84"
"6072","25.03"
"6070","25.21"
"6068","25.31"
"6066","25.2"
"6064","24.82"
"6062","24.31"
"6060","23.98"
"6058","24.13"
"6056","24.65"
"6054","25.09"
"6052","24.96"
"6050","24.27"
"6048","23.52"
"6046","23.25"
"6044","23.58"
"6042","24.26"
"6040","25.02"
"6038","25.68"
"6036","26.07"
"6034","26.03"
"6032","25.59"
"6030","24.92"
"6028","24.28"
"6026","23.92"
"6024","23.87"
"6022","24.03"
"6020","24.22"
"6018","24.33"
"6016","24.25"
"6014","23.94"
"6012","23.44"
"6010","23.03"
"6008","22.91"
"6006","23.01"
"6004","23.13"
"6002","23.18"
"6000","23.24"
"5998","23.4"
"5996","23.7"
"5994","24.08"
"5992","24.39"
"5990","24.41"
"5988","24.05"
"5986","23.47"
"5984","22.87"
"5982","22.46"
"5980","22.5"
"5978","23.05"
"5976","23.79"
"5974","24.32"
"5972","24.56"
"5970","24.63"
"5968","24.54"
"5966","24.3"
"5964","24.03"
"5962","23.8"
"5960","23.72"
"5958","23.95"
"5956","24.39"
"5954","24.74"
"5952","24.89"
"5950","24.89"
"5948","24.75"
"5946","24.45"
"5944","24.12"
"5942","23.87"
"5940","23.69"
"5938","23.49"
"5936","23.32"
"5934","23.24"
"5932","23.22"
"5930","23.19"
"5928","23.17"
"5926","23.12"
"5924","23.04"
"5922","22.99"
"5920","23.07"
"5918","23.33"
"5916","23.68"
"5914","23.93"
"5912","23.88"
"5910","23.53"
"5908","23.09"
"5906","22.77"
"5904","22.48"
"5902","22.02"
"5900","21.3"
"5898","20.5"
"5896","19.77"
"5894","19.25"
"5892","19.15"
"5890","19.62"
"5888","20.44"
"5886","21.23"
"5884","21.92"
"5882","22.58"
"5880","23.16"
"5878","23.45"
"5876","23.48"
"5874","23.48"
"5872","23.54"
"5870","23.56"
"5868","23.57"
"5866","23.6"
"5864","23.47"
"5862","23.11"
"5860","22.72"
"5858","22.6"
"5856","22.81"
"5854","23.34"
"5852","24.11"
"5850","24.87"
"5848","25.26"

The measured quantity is 2.8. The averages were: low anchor 23.5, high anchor 23.5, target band 21.5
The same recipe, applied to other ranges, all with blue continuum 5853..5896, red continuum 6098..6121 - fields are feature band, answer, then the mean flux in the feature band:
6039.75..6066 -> -0.6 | 24.3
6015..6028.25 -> -0.3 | 24.1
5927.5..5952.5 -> -1.1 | 23.9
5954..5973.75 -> -1.0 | 24.2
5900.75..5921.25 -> -0.5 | 23.2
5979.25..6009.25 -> -0.1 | 23.4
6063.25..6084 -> -0.6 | 24.7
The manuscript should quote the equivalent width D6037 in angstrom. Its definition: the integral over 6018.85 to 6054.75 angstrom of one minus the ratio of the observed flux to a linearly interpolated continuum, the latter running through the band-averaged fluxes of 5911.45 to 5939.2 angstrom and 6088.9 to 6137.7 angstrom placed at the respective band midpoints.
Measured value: -1.66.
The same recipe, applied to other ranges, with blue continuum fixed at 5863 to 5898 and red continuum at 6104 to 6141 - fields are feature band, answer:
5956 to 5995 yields -2.2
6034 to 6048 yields -1.1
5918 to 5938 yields -0.8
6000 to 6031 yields -1.3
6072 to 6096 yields -0.6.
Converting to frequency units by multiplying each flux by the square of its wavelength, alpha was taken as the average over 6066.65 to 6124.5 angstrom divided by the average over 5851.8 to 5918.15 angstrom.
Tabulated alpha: 1.15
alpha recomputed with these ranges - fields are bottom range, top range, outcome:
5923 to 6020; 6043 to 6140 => 1.05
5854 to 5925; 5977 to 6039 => 1.11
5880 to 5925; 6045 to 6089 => 1.17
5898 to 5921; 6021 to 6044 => 1.13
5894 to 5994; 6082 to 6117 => 1.07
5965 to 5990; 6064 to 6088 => 1.06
